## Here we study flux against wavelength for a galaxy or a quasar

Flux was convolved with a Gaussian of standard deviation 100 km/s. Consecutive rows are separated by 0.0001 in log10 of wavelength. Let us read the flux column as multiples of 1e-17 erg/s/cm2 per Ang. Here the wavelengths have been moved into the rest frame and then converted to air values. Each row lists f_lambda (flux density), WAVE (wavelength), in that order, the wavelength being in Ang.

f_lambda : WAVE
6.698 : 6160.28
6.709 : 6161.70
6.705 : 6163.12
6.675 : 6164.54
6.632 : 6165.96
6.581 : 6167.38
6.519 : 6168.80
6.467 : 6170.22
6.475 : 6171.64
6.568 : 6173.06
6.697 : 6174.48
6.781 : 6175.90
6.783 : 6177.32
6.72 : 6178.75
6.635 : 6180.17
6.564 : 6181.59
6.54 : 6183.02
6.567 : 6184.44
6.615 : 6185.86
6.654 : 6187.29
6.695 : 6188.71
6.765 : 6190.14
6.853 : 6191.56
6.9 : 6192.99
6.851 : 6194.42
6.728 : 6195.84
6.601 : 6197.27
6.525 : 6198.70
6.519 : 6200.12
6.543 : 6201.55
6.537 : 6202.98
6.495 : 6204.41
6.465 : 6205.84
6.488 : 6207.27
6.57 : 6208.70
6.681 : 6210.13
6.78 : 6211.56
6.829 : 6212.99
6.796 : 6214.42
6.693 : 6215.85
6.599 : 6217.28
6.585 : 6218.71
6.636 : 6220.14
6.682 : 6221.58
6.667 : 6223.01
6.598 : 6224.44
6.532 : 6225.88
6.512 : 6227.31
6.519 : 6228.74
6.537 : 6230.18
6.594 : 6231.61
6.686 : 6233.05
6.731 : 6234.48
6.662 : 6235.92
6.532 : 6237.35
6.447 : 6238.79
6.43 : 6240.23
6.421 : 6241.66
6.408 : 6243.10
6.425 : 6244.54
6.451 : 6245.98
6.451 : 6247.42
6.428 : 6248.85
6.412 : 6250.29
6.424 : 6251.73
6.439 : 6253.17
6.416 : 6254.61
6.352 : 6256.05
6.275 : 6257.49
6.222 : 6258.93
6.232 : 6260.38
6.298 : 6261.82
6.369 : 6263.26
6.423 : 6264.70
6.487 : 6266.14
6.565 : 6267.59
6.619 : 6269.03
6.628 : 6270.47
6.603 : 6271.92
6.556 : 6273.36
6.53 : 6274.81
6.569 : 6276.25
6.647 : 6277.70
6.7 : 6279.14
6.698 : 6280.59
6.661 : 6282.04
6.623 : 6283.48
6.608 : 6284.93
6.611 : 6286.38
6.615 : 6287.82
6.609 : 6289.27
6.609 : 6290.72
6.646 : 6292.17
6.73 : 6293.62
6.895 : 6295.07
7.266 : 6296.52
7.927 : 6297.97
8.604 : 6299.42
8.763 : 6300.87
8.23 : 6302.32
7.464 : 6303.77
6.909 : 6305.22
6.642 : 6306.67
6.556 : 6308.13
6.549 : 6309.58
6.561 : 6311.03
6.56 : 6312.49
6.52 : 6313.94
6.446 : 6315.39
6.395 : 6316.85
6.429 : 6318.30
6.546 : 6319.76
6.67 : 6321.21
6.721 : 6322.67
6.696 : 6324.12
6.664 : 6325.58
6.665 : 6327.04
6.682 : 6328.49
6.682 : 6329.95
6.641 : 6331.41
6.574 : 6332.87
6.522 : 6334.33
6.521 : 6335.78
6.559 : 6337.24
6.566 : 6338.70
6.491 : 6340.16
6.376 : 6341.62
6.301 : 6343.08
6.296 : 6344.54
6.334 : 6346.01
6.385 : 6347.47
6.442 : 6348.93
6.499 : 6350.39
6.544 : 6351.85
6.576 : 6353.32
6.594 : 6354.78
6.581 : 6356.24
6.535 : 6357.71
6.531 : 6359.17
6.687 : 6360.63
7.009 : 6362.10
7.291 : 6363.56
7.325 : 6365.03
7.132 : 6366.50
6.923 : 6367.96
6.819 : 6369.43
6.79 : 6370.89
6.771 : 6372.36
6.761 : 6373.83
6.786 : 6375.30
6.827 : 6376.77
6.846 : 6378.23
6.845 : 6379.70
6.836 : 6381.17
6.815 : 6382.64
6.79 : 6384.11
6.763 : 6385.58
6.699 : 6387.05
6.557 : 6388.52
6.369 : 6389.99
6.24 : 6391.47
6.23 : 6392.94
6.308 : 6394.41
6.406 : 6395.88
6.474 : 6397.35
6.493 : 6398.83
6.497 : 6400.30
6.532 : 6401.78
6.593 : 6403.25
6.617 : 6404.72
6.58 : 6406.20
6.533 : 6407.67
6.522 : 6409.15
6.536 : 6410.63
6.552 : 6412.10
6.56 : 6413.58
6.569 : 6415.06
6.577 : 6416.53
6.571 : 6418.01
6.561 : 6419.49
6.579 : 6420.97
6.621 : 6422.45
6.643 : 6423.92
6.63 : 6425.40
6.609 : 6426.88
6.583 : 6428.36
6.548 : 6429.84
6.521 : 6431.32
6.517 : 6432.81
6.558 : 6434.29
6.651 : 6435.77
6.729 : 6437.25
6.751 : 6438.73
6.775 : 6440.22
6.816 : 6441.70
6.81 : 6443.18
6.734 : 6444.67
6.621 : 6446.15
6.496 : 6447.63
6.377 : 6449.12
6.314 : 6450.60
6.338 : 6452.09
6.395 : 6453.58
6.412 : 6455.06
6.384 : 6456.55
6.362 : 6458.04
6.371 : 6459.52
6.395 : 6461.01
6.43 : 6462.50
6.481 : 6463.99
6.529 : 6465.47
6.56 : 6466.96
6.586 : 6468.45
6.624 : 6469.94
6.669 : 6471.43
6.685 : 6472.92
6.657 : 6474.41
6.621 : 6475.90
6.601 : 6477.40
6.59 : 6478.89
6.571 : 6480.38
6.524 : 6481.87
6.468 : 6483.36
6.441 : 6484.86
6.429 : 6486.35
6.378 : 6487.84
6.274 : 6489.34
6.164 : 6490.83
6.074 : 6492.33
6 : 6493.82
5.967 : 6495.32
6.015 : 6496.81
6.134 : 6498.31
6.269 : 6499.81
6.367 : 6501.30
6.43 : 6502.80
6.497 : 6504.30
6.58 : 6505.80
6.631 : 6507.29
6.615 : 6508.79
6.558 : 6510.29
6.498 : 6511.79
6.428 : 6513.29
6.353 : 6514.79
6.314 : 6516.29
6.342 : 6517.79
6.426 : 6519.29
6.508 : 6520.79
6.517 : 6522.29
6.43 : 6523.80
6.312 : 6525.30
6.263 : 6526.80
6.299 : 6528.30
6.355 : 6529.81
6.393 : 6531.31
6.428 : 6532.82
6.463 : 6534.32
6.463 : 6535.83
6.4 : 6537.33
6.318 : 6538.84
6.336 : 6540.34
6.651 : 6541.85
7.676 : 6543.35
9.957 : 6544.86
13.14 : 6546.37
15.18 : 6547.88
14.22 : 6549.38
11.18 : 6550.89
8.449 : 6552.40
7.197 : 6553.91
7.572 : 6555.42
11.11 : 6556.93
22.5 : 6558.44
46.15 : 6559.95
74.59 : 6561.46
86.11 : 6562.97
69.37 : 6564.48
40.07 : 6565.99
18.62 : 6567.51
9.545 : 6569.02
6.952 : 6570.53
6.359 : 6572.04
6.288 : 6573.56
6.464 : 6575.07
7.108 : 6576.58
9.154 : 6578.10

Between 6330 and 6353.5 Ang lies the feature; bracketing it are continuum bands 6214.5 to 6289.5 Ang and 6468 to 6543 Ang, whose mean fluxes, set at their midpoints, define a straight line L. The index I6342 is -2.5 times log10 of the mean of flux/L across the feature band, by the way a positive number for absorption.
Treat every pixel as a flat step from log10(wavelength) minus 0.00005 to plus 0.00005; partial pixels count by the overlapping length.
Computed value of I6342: 0.00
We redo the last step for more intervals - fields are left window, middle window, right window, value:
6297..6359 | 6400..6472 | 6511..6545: 0.014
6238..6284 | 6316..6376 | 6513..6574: 0.341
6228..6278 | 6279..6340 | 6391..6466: -0.053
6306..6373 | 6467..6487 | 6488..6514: -0.034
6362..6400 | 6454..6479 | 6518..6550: 0.118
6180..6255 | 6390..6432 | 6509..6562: 0.371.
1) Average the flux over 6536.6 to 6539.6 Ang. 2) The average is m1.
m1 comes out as 6.36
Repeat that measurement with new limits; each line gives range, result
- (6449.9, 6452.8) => 6.32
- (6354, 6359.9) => 6.57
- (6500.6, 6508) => 6.5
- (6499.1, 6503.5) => 6.36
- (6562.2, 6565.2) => 77.9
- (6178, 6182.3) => 6.64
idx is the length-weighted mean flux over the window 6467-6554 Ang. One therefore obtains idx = 7.03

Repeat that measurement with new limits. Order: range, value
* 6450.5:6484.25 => 6.5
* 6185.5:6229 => 6.64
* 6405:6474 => 6.56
